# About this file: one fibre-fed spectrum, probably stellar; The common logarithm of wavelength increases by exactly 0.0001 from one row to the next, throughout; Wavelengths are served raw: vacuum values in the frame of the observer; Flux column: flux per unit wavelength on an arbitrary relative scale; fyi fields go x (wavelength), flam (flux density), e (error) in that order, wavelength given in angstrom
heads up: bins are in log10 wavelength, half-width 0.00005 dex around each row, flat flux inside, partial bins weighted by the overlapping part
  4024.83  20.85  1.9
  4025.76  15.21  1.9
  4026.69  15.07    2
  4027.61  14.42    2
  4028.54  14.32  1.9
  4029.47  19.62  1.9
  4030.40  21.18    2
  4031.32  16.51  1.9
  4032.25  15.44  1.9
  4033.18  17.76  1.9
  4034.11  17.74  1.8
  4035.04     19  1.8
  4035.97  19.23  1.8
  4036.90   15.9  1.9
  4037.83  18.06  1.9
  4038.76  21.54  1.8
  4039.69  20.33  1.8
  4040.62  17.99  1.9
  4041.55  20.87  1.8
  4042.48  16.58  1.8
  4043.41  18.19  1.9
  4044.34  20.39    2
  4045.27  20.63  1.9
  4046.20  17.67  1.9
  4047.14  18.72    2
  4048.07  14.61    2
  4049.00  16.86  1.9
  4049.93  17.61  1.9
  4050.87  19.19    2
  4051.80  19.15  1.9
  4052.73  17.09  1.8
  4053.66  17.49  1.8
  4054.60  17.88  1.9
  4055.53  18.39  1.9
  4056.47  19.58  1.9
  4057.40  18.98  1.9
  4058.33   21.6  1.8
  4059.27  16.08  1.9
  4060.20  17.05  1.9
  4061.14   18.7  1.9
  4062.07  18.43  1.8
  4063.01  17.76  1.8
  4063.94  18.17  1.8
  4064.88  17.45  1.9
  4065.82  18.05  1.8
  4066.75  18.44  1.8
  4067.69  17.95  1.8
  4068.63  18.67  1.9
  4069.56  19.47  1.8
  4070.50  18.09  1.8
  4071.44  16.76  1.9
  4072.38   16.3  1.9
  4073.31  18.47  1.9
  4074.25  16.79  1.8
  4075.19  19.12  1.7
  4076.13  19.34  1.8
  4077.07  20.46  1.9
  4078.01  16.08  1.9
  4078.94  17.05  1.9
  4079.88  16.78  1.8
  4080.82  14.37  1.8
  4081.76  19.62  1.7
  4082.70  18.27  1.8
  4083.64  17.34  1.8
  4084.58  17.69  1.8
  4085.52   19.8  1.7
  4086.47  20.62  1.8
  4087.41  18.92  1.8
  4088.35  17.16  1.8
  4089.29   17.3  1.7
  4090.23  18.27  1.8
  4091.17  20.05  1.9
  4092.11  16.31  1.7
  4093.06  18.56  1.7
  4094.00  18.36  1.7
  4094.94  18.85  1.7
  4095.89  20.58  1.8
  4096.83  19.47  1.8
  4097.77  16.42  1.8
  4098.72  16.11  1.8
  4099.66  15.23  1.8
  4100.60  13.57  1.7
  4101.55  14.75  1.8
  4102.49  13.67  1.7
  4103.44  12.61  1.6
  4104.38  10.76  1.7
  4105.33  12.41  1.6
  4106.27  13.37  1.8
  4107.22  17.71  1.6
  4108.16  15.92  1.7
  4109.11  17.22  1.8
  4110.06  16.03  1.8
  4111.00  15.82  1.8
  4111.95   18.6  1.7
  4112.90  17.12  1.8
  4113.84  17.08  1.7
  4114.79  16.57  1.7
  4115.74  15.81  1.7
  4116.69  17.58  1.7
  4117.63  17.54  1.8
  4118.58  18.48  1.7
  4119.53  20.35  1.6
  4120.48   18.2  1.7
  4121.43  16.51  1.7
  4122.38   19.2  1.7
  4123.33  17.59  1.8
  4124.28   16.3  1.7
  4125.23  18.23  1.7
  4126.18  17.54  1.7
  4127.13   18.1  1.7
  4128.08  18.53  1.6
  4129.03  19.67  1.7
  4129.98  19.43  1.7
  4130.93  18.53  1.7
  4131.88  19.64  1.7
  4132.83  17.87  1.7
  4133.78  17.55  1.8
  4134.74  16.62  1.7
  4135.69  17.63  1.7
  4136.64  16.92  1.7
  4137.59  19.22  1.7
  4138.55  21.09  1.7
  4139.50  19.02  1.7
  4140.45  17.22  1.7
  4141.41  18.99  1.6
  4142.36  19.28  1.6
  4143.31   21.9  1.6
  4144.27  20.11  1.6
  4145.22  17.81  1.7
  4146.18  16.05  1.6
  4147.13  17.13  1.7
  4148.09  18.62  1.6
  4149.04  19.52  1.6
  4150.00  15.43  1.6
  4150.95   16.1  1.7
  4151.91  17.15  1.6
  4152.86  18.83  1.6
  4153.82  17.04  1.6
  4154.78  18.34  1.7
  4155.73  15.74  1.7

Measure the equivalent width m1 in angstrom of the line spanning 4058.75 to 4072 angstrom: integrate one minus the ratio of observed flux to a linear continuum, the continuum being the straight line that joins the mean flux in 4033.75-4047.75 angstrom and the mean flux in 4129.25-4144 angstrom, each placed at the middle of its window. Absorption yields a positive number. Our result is 0.6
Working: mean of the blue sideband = 18.8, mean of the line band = 17.9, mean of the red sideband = 18.8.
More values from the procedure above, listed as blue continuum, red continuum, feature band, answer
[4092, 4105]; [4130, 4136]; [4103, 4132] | 0.30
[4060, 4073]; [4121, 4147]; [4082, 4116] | 2.54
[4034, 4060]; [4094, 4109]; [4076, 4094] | -1.81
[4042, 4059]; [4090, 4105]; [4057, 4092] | -1.59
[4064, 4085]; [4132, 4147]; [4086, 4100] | -0.11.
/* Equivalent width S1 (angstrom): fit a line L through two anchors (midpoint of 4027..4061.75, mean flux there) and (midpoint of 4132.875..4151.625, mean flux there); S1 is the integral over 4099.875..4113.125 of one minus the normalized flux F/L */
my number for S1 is 2.4 angstrom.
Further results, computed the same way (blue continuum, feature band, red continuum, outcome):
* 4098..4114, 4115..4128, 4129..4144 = -0.6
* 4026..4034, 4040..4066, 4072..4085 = -1.6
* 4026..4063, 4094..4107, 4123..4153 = 2.0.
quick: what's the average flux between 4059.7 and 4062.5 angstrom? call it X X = 18.1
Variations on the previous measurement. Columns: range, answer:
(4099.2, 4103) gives 14.3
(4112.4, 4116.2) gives 16.7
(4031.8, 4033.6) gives 16.6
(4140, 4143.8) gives 19.3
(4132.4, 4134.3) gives 17.6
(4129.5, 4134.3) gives 18.6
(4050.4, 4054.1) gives 18.3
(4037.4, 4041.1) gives 19.5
